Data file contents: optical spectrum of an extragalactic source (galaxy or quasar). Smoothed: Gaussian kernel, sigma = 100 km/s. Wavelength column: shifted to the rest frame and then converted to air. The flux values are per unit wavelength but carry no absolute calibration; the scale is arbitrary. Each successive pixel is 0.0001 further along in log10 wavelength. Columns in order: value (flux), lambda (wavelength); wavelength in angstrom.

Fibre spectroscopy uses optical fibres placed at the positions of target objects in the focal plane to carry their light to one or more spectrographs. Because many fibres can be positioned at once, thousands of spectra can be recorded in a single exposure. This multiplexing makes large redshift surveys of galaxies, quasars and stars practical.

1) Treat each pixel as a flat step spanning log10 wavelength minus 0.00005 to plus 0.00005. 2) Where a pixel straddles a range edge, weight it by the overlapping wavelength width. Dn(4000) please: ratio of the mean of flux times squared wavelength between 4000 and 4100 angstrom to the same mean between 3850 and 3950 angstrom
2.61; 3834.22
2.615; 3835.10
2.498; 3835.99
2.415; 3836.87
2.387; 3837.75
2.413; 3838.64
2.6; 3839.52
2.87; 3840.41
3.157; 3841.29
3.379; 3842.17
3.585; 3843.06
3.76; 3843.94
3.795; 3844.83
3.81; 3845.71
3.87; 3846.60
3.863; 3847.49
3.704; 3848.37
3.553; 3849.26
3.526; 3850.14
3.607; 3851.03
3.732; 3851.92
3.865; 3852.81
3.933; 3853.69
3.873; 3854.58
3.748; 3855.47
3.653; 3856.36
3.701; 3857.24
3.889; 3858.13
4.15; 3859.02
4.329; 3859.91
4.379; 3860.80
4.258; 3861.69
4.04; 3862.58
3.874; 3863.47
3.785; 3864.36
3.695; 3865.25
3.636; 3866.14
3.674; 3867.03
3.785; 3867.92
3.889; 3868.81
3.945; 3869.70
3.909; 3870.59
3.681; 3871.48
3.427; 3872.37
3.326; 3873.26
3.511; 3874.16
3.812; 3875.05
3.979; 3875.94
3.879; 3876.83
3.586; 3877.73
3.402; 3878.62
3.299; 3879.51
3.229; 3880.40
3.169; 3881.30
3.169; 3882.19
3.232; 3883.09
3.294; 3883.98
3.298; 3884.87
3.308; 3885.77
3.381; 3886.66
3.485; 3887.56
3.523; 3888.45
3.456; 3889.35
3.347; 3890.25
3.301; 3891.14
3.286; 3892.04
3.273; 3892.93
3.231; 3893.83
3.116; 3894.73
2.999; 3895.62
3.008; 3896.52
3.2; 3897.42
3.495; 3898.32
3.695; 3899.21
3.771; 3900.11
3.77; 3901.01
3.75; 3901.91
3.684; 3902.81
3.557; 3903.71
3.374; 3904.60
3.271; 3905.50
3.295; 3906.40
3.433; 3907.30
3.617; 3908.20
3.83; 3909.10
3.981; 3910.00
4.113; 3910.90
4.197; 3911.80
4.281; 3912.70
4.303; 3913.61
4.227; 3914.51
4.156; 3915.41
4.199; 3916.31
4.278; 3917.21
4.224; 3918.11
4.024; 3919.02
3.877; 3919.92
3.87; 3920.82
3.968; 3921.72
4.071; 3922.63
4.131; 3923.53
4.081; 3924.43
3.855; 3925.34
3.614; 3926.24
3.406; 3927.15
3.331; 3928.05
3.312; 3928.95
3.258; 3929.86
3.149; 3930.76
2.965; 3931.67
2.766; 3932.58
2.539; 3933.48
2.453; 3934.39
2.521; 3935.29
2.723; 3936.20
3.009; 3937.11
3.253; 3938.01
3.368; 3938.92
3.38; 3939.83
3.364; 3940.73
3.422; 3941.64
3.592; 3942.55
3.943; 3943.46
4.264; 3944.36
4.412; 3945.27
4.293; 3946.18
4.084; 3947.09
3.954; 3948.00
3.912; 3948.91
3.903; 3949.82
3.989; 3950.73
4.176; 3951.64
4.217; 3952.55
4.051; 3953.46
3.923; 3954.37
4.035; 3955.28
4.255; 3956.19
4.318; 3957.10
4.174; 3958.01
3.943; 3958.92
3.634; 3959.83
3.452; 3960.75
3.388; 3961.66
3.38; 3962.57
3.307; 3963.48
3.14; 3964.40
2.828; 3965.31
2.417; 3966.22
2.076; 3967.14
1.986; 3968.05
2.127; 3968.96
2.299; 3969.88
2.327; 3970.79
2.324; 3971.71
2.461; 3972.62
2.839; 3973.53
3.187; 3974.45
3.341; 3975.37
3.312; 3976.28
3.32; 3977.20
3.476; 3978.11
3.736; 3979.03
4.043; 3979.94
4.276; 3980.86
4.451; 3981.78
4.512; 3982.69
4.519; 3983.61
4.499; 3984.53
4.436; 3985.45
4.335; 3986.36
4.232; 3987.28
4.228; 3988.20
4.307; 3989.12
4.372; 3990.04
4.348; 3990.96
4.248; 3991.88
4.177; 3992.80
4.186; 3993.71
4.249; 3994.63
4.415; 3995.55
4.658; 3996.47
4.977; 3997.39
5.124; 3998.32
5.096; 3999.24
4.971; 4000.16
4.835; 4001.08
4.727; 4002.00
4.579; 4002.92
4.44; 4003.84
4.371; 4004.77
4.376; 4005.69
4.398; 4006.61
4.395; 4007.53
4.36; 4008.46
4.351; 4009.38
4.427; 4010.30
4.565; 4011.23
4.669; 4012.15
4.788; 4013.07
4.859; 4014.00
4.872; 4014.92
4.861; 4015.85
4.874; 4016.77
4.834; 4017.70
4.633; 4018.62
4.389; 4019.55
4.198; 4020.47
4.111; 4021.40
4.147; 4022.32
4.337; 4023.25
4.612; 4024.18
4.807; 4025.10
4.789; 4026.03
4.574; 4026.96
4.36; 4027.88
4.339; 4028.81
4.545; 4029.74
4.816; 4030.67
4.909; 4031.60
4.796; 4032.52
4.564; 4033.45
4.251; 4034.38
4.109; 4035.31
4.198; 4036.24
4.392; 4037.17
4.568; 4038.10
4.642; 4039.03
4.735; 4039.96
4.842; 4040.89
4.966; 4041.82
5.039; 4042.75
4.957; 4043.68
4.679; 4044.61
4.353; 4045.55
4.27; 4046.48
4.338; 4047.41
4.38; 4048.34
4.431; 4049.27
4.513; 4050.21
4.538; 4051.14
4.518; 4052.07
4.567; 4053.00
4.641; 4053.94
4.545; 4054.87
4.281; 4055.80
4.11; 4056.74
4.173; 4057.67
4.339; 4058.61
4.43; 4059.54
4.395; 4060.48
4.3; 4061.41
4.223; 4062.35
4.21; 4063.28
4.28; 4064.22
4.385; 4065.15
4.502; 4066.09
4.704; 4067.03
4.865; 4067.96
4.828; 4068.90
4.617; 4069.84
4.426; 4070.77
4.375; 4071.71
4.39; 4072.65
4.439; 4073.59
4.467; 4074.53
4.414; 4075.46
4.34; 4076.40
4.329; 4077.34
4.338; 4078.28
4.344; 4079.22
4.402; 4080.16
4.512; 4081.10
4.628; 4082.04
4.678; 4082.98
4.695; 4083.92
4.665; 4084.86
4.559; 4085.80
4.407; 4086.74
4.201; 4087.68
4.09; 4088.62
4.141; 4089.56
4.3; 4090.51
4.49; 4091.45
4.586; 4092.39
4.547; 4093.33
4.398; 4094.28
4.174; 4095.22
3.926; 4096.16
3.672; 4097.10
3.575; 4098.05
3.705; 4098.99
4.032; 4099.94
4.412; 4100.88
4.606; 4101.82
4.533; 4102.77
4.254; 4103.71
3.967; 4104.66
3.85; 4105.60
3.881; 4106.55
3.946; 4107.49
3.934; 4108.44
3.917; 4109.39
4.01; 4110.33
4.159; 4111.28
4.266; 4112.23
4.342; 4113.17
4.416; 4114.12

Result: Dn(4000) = 1.33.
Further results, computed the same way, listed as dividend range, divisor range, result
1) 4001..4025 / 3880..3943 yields 1.36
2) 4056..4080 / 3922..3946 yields 1.38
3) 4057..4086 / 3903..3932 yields 1.27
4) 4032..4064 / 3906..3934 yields 1.27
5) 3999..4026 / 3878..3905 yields 1.44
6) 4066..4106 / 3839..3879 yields 1.31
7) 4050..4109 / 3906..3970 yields 1.29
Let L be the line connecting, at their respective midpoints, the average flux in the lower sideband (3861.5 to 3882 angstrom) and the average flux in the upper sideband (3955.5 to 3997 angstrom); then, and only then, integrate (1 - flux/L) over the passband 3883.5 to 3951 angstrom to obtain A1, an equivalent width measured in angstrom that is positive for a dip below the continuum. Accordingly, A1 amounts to 1.3 angstrom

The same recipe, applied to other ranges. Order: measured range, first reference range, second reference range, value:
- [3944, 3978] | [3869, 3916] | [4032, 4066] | 4.46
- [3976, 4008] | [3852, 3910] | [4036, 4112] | -2.55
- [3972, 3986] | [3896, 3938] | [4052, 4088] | 0.70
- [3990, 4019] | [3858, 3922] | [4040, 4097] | -2.93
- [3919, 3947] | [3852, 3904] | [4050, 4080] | 2.59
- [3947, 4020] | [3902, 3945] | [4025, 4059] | 1.45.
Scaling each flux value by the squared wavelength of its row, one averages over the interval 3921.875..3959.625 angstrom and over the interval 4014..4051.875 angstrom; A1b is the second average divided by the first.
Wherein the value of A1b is 1.31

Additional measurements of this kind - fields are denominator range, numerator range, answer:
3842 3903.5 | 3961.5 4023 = 1.18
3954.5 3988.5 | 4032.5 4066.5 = 1.33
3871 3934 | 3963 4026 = 1.19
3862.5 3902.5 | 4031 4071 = 1.40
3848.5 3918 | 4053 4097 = 1.33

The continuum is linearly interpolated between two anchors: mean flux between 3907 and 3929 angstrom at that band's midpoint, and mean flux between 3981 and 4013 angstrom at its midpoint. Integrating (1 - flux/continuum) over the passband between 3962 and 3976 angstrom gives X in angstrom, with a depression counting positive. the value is 5.27 angstrom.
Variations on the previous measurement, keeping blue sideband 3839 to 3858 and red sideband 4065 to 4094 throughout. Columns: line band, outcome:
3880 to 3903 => 2.5 angstrom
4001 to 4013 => -0.9 angstrom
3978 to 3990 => -0.4 angstrom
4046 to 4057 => -0.2 angstrom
